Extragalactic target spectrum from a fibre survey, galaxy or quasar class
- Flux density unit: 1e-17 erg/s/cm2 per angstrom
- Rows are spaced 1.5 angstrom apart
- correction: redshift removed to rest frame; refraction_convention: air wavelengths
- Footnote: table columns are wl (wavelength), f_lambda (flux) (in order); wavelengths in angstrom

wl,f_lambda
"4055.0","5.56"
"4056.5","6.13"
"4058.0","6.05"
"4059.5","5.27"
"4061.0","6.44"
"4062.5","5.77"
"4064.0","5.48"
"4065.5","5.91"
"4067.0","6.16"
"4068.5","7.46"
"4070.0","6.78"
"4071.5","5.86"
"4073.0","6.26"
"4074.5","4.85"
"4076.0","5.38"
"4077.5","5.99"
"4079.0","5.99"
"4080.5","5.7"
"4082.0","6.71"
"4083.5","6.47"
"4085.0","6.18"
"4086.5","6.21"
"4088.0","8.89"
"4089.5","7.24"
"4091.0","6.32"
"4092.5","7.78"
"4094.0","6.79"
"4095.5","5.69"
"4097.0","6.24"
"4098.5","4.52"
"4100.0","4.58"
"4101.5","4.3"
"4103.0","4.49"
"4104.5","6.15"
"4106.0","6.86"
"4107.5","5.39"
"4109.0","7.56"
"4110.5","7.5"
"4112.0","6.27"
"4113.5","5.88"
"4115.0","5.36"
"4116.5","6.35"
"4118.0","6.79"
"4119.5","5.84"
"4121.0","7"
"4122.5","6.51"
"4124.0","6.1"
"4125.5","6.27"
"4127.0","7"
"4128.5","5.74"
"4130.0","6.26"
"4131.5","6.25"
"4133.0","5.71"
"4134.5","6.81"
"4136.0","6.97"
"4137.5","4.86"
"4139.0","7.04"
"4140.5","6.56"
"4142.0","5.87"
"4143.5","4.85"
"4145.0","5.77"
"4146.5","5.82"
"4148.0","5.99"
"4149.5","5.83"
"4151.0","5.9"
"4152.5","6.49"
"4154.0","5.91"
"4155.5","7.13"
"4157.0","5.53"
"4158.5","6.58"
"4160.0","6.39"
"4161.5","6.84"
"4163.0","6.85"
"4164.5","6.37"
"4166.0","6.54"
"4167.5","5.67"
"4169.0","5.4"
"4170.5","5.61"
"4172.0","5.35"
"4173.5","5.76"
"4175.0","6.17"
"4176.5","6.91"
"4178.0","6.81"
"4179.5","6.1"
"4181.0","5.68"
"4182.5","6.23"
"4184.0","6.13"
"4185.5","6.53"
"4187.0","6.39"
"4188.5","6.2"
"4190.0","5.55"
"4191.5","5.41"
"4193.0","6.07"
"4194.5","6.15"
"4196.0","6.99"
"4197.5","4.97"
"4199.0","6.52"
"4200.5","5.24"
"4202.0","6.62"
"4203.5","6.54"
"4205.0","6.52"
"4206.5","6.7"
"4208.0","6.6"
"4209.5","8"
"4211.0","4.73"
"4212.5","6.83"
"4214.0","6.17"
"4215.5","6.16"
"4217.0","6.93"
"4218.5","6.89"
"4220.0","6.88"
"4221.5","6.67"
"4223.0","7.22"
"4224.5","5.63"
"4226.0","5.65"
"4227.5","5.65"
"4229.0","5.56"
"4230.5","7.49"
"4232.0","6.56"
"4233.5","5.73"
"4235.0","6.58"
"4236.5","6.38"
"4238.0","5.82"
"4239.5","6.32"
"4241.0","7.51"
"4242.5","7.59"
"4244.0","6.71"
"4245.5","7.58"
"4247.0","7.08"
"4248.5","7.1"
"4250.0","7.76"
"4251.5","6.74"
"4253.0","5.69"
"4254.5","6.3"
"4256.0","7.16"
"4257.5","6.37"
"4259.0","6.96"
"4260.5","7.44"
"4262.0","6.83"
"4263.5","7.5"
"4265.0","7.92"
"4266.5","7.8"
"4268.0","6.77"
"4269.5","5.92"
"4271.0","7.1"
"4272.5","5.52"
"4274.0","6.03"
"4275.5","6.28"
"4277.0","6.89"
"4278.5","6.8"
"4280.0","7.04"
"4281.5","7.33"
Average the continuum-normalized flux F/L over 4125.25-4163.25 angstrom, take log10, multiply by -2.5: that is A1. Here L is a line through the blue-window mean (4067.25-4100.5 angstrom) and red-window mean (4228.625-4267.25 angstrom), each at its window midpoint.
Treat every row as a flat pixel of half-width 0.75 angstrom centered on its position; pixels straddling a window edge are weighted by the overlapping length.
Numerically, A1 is 0.05 mag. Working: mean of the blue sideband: 6.28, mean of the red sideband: 6.88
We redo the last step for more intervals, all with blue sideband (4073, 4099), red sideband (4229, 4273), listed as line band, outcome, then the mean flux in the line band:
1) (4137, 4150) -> 0.11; 5.86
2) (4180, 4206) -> 0.09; 6.11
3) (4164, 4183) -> 0.09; 6.04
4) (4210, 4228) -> 0.07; 6.32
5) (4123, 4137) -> 0.02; 6.32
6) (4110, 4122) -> 0.01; 6.35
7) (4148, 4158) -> 0.07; 6.13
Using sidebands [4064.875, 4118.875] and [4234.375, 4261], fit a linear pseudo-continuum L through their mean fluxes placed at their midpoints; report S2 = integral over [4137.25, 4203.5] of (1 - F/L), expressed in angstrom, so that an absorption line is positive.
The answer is 4.3 angstrom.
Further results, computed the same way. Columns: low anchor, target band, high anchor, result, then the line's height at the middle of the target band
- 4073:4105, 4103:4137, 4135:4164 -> -1.3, 6.1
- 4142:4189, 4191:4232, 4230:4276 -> 0.9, 6.47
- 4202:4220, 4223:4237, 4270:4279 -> 0.7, 6.52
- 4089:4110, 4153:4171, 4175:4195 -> -0.4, 6.12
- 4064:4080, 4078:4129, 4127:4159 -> -1.6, 6.06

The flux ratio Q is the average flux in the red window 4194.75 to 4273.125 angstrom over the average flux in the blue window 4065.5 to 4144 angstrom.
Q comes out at 1.07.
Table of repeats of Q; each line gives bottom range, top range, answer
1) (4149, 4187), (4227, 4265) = 1.09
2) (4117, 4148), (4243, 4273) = 1.12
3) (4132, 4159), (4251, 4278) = 1.11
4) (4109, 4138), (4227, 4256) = 1.05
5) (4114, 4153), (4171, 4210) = 1.01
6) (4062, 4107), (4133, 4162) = 1.01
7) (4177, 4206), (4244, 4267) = 1.15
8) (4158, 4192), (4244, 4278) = 1.11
